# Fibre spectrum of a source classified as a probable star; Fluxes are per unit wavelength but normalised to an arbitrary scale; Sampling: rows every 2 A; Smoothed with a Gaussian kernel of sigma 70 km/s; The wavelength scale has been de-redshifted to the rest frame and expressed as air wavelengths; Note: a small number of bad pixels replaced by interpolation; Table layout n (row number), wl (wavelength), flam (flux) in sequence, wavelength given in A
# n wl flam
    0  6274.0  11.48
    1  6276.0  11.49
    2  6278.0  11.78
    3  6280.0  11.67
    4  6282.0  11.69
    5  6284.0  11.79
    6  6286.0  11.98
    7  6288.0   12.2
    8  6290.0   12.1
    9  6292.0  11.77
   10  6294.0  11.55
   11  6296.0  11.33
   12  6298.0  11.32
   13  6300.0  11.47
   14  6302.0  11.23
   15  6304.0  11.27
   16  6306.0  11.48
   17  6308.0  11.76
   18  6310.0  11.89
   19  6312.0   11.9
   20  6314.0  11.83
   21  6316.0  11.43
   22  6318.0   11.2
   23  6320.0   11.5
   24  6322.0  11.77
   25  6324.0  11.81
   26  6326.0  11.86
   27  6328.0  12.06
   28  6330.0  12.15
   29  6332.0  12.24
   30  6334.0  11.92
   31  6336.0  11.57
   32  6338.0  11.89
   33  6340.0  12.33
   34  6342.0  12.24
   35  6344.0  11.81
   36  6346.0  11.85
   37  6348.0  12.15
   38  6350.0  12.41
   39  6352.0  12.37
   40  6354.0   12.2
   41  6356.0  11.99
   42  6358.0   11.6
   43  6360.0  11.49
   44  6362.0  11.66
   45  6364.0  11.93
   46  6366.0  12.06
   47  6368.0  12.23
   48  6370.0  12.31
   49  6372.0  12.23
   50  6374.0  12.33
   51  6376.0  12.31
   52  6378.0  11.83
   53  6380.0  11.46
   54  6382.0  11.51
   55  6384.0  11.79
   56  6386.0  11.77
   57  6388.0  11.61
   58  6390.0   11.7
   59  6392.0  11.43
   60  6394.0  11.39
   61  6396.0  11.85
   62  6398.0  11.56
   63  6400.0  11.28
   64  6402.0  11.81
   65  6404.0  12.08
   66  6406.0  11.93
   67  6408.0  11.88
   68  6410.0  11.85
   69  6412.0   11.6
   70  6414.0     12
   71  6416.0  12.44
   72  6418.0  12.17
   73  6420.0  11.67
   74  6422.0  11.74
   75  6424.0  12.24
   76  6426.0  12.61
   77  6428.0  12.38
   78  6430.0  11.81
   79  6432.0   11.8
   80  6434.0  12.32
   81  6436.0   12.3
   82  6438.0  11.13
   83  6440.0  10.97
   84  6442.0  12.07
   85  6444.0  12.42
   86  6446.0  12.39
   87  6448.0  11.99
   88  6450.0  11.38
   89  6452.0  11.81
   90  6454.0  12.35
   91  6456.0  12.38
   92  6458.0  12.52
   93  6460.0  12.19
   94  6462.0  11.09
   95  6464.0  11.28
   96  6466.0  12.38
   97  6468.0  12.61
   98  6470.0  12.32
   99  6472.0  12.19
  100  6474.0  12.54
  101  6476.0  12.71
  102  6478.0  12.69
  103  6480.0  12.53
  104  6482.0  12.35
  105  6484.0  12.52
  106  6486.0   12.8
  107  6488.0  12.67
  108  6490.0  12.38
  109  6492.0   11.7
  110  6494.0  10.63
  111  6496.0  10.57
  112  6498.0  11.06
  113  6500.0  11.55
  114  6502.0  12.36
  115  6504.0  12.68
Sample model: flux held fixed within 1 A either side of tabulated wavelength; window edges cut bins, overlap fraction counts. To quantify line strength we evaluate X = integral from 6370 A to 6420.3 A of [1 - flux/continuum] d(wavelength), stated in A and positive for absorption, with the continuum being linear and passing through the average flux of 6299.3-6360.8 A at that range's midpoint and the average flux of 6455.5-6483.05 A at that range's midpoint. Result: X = 0.85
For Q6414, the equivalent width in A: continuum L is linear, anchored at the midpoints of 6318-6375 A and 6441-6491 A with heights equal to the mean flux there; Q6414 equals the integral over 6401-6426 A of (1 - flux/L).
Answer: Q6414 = 0.3 A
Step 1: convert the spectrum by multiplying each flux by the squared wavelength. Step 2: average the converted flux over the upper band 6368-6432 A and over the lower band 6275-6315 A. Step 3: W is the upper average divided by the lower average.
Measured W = 1.05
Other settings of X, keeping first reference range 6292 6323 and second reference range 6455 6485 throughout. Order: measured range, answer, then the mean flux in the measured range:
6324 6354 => -1.0 A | 12.1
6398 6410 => 0.2 A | 11.8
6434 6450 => 0.4 A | 11.9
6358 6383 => -0.2 A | 11.9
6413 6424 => 0.0 A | 12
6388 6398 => 0.3 A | 11.6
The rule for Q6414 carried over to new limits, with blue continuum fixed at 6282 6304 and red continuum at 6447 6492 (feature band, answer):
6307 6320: 0.1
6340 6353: -0.3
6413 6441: 0.3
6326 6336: -0.2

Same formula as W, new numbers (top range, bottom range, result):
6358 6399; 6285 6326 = 1.04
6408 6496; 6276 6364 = 1.07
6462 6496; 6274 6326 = 1.11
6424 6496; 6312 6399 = 1.05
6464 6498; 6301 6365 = 1.08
